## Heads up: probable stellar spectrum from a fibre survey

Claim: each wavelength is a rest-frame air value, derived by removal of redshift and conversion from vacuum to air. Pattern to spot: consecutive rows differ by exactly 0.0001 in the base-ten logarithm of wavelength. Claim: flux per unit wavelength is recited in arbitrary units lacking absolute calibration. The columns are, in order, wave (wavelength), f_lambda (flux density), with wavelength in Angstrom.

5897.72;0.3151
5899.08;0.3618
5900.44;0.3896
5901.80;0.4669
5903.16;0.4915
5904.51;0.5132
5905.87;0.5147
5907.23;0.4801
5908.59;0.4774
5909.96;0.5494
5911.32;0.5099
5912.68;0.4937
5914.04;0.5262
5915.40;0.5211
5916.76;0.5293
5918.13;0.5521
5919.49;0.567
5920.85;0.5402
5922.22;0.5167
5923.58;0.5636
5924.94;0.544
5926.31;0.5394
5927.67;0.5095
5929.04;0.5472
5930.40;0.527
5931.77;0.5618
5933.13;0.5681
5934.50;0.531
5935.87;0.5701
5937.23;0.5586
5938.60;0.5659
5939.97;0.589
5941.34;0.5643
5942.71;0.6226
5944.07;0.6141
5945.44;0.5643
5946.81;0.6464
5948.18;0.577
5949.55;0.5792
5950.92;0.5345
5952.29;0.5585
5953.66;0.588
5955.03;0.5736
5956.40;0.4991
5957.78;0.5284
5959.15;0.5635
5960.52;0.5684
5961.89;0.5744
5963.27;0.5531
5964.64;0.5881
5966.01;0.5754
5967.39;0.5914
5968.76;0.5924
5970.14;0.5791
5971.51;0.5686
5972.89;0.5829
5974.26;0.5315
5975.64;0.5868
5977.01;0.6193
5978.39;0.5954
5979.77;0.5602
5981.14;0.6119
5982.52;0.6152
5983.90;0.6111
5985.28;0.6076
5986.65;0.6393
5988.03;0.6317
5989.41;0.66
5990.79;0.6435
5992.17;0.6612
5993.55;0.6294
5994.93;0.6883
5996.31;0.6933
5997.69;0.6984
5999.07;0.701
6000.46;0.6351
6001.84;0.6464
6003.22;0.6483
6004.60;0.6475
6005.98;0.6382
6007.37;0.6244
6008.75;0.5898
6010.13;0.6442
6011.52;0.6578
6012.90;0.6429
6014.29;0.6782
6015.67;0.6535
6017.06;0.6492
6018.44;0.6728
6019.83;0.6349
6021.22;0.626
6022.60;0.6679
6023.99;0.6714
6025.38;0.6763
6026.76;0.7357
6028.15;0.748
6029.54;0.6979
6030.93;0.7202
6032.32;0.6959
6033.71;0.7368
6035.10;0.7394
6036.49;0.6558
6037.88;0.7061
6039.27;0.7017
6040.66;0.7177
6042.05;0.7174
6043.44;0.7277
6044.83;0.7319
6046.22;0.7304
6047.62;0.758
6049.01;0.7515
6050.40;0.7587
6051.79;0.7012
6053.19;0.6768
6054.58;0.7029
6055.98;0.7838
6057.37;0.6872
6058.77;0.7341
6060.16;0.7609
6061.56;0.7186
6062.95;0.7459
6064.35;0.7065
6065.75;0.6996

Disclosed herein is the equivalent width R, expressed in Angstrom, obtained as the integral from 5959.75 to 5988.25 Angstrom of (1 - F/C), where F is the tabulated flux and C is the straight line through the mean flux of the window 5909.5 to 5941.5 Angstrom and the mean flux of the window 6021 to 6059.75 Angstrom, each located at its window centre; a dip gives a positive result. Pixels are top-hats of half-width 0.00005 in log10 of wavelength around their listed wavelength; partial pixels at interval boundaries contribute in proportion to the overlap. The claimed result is 1.2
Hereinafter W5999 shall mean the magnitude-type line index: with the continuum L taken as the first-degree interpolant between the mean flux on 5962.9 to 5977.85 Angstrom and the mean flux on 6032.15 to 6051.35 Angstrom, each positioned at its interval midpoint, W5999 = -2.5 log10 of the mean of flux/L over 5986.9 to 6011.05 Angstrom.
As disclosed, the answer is -0.02 mag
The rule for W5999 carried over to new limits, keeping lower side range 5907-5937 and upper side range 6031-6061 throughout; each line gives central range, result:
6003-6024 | 0.04 mag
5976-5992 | 0.02 mag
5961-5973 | 0.05 mag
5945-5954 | 0.00 mag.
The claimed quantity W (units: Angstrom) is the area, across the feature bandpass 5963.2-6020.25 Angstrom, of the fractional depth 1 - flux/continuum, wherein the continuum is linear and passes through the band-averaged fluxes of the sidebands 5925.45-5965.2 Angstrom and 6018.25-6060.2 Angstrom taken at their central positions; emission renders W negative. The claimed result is 0.9 Angstrom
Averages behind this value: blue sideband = 0.564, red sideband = 0.71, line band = 0.627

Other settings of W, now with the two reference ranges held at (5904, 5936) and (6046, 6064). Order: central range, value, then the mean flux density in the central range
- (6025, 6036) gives -0.4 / 0.719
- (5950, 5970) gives 0.9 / 0.564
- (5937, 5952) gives -0.4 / 0.583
